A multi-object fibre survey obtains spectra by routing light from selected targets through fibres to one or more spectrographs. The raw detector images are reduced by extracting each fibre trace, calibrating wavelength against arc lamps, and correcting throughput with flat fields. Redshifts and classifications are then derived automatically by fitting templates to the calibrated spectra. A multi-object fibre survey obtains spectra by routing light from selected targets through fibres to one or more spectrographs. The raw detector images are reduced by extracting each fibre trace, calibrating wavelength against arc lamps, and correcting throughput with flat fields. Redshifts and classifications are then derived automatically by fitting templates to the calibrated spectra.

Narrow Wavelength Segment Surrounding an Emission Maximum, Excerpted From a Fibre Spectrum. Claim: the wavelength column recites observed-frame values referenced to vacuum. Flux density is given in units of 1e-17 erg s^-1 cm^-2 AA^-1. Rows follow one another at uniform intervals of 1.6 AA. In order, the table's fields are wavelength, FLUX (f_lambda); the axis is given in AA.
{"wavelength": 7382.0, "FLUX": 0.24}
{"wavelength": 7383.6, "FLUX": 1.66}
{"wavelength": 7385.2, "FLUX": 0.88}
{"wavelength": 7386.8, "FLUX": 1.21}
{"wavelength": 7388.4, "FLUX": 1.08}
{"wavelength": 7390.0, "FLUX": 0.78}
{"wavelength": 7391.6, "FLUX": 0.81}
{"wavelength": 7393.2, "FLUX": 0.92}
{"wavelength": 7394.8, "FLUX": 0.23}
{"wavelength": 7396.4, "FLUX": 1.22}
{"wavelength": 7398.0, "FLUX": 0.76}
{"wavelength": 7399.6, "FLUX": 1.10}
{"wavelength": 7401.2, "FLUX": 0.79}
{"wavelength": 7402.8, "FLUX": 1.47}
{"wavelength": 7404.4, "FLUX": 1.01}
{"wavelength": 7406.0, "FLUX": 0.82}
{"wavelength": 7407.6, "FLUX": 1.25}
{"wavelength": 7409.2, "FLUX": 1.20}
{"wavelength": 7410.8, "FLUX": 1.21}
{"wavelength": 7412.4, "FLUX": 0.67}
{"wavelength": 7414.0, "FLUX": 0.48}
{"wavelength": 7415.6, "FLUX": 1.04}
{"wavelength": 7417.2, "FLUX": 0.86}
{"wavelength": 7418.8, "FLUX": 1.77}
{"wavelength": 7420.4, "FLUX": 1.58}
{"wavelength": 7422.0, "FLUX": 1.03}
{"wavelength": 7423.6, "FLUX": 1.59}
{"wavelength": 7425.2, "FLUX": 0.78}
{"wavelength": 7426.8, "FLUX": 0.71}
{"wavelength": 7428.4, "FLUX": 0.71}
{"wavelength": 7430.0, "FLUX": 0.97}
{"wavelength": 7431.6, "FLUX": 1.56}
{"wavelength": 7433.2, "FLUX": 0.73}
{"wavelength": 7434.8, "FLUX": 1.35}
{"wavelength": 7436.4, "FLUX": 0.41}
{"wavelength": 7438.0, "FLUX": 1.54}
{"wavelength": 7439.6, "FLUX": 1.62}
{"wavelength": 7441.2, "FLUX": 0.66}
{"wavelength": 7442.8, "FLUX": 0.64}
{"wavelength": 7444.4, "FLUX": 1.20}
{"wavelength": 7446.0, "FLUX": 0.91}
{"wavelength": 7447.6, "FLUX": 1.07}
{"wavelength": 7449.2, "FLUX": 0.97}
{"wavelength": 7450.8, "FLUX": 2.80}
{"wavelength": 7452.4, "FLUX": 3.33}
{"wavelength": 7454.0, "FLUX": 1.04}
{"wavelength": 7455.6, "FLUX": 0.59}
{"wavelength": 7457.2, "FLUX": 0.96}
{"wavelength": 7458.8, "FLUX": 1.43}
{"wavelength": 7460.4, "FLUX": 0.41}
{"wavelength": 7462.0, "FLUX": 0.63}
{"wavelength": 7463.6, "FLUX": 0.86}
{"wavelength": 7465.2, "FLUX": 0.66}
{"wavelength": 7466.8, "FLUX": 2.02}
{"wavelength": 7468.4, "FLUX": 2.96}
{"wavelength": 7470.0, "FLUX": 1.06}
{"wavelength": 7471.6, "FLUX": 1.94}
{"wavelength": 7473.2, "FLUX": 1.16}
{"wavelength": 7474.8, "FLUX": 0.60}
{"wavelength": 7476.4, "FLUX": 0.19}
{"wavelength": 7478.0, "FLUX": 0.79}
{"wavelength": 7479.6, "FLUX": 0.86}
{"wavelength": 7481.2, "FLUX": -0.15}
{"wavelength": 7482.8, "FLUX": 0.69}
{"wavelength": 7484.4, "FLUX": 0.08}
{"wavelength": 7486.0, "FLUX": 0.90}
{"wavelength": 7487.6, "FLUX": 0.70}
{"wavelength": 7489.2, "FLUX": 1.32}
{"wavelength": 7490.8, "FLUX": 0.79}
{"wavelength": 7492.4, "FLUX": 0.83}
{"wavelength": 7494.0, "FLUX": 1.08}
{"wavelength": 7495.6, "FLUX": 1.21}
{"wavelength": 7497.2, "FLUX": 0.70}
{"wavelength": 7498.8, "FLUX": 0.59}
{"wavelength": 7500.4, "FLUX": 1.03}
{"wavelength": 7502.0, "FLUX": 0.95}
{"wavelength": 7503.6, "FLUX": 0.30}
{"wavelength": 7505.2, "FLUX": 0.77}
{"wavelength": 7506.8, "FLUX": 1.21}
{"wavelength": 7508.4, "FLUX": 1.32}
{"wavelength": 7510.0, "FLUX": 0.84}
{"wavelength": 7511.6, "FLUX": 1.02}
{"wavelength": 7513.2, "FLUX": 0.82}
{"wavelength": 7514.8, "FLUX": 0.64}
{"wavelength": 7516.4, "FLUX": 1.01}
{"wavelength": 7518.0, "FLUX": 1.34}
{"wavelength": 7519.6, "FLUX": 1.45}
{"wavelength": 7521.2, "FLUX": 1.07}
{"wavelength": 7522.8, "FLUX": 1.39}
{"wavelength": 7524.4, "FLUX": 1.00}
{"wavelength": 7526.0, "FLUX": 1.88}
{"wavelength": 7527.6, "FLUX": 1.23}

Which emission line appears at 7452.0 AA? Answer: [S II]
